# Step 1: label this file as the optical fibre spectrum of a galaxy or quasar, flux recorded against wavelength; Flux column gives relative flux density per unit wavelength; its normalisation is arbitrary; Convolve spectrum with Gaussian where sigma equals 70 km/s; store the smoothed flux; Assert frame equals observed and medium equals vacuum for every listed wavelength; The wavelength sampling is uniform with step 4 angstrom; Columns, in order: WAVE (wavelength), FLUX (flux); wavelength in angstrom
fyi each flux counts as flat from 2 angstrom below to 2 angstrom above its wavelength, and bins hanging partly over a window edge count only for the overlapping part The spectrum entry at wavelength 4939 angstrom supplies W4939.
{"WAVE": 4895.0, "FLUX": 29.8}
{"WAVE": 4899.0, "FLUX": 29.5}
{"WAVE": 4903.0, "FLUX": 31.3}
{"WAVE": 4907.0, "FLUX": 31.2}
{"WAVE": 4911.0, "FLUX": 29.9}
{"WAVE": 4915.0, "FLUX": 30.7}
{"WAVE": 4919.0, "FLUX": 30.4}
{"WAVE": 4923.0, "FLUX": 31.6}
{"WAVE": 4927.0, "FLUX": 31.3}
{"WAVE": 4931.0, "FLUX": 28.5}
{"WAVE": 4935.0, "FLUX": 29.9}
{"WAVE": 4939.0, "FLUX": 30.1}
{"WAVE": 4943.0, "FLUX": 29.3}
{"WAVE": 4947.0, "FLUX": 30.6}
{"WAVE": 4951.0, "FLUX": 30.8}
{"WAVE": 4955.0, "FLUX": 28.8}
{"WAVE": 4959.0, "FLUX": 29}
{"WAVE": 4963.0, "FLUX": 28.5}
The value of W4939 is 30.1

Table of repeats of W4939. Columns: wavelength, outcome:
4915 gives 30.7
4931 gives 28.5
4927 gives 31.3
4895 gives 29.8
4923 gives 31.6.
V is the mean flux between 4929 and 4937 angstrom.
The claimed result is 29.2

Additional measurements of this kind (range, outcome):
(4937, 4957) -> 29.9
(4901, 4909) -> 31.2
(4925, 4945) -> 29.8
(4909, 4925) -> 30.6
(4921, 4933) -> 30.5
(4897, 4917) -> 30.5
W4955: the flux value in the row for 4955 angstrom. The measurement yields 28.8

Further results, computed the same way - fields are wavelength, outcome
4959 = 29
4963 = 28.5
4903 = 31.3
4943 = 29.3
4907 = 31.2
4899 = 29.5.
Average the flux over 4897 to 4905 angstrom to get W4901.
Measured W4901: 30.4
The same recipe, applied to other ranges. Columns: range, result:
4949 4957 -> 29.8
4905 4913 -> 30.5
